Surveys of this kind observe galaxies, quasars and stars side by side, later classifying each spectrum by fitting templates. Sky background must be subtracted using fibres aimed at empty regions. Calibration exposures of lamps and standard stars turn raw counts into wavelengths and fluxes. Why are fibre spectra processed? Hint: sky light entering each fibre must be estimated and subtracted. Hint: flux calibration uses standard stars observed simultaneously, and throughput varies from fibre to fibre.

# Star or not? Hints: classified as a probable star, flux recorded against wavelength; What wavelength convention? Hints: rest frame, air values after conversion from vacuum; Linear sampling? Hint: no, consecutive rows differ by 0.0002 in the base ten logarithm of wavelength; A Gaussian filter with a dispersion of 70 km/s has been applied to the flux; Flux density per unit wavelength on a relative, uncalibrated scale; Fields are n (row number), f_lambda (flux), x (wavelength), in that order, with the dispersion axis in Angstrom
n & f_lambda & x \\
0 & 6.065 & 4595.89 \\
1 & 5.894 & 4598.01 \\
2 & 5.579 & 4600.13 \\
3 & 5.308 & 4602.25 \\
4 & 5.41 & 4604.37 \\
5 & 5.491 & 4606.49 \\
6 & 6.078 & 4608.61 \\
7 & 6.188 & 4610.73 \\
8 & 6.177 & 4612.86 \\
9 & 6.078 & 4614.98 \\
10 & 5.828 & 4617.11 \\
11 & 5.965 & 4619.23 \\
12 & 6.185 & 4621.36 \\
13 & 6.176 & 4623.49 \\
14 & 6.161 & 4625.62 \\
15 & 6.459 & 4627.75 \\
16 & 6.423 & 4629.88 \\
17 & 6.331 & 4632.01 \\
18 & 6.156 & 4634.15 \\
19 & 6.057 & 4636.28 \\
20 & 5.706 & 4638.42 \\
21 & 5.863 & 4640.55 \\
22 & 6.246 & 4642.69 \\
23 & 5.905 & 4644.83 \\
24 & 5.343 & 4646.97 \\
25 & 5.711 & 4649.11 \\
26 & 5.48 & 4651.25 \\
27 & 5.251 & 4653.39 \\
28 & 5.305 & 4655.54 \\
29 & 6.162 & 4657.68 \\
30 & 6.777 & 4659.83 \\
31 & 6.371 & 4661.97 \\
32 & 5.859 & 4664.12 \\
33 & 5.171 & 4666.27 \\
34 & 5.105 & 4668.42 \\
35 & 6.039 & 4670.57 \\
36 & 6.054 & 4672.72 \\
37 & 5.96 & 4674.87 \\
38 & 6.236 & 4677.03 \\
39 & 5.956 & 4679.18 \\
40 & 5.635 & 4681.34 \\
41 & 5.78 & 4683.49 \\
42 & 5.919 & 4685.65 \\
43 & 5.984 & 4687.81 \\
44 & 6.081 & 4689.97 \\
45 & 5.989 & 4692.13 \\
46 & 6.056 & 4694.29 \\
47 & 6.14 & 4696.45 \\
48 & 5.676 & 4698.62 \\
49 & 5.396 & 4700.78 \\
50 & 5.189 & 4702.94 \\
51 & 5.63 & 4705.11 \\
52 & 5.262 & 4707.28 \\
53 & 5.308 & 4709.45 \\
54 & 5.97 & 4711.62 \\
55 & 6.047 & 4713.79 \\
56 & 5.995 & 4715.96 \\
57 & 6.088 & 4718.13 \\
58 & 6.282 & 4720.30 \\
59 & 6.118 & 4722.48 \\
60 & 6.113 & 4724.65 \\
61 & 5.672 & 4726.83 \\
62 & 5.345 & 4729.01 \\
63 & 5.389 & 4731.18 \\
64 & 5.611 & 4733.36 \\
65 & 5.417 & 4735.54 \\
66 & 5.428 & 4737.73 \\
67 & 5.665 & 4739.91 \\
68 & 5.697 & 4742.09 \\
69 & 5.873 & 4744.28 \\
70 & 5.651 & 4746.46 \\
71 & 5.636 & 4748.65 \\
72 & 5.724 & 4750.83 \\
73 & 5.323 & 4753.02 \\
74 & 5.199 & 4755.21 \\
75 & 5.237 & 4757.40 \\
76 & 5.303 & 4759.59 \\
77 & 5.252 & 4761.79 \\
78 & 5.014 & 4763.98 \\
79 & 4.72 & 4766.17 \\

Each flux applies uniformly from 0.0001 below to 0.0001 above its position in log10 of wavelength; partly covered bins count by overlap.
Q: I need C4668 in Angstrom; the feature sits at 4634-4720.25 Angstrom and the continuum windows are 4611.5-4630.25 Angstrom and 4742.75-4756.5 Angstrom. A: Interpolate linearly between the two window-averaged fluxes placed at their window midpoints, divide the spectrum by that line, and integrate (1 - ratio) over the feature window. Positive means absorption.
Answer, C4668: 1.04 Angstrom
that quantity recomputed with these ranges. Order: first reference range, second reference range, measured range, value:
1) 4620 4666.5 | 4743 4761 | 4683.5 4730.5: -1.1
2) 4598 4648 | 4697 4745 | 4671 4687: -0.4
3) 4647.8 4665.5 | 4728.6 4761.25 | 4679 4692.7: -0.4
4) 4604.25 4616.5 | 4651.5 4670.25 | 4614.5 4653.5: -0.9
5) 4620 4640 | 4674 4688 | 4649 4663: 0.4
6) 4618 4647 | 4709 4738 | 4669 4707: 0.4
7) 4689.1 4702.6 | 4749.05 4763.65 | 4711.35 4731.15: -1.0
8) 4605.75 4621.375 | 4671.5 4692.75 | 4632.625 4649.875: 0.3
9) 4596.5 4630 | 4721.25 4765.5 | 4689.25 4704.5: -0.3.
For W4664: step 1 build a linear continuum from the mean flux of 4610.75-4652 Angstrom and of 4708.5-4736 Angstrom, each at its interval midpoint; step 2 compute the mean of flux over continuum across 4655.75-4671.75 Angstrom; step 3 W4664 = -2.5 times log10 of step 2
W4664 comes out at 0.01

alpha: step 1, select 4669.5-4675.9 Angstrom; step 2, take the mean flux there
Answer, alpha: 6.02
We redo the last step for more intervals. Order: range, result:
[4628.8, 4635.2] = 6.3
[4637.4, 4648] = 5.82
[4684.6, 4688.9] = 5.95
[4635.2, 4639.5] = 5.89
